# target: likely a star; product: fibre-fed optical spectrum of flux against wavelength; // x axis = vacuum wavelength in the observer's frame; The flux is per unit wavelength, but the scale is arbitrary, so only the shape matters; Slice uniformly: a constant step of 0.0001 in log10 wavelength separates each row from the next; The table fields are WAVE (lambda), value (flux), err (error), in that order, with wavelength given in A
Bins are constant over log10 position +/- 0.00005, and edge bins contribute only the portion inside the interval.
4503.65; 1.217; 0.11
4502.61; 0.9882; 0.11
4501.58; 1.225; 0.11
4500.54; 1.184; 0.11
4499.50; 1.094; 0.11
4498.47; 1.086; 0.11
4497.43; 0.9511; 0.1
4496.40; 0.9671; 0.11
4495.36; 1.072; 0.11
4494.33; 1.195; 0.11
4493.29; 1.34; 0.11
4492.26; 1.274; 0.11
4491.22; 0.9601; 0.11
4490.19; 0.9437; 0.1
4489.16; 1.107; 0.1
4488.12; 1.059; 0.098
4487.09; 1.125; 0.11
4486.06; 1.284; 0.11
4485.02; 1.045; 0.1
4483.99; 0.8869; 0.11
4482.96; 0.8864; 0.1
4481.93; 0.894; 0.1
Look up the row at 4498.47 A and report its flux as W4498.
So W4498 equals 1.086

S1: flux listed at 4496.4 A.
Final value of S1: 0.9671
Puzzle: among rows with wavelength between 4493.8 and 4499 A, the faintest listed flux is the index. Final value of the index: 0.9511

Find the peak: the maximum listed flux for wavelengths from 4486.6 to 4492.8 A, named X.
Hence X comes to 1.274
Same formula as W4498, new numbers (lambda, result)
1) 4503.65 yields 1.217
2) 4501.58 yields 1.225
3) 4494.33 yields 1.195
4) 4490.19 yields 0.9437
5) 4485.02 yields 1.045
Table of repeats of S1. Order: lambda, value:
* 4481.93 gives 0.894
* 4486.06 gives 1.284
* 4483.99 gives 0.8869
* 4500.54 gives 1.184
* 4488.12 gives 1.059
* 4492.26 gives 1.274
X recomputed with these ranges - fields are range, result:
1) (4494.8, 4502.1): 1.225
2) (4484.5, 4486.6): 1.284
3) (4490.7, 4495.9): 1.34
